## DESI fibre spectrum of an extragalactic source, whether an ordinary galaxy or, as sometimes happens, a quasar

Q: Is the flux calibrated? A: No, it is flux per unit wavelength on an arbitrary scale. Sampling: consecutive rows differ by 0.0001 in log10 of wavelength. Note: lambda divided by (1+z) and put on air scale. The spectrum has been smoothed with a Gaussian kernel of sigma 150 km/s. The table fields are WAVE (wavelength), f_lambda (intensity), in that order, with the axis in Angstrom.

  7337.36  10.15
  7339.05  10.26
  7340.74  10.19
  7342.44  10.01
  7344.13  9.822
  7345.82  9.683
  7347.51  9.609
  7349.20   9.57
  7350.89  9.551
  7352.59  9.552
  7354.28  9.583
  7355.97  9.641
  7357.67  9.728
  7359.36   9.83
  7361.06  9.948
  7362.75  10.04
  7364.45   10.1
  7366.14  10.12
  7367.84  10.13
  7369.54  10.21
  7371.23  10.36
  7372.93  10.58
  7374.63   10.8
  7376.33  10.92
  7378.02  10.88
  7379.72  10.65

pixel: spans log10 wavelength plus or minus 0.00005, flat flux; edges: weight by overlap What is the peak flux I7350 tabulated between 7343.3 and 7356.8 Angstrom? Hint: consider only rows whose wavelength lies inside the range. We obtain 9.822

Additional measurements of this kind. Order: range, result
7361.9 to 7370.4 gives 10.21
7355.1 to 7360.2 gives 9.83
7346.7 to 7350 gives 9.609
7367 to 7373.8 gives 10.58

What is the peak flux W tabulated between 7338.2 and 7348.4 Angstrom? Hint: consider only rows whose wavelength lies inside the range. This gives 10.26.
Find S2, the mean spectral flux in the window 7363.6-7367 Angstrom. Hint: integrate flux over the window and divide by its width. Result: 10.1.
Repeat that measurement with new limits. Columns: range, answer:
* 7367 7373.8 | 10.3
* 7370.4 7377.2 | 10.7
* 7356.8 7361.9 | 9.82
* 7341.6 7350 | 9.75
